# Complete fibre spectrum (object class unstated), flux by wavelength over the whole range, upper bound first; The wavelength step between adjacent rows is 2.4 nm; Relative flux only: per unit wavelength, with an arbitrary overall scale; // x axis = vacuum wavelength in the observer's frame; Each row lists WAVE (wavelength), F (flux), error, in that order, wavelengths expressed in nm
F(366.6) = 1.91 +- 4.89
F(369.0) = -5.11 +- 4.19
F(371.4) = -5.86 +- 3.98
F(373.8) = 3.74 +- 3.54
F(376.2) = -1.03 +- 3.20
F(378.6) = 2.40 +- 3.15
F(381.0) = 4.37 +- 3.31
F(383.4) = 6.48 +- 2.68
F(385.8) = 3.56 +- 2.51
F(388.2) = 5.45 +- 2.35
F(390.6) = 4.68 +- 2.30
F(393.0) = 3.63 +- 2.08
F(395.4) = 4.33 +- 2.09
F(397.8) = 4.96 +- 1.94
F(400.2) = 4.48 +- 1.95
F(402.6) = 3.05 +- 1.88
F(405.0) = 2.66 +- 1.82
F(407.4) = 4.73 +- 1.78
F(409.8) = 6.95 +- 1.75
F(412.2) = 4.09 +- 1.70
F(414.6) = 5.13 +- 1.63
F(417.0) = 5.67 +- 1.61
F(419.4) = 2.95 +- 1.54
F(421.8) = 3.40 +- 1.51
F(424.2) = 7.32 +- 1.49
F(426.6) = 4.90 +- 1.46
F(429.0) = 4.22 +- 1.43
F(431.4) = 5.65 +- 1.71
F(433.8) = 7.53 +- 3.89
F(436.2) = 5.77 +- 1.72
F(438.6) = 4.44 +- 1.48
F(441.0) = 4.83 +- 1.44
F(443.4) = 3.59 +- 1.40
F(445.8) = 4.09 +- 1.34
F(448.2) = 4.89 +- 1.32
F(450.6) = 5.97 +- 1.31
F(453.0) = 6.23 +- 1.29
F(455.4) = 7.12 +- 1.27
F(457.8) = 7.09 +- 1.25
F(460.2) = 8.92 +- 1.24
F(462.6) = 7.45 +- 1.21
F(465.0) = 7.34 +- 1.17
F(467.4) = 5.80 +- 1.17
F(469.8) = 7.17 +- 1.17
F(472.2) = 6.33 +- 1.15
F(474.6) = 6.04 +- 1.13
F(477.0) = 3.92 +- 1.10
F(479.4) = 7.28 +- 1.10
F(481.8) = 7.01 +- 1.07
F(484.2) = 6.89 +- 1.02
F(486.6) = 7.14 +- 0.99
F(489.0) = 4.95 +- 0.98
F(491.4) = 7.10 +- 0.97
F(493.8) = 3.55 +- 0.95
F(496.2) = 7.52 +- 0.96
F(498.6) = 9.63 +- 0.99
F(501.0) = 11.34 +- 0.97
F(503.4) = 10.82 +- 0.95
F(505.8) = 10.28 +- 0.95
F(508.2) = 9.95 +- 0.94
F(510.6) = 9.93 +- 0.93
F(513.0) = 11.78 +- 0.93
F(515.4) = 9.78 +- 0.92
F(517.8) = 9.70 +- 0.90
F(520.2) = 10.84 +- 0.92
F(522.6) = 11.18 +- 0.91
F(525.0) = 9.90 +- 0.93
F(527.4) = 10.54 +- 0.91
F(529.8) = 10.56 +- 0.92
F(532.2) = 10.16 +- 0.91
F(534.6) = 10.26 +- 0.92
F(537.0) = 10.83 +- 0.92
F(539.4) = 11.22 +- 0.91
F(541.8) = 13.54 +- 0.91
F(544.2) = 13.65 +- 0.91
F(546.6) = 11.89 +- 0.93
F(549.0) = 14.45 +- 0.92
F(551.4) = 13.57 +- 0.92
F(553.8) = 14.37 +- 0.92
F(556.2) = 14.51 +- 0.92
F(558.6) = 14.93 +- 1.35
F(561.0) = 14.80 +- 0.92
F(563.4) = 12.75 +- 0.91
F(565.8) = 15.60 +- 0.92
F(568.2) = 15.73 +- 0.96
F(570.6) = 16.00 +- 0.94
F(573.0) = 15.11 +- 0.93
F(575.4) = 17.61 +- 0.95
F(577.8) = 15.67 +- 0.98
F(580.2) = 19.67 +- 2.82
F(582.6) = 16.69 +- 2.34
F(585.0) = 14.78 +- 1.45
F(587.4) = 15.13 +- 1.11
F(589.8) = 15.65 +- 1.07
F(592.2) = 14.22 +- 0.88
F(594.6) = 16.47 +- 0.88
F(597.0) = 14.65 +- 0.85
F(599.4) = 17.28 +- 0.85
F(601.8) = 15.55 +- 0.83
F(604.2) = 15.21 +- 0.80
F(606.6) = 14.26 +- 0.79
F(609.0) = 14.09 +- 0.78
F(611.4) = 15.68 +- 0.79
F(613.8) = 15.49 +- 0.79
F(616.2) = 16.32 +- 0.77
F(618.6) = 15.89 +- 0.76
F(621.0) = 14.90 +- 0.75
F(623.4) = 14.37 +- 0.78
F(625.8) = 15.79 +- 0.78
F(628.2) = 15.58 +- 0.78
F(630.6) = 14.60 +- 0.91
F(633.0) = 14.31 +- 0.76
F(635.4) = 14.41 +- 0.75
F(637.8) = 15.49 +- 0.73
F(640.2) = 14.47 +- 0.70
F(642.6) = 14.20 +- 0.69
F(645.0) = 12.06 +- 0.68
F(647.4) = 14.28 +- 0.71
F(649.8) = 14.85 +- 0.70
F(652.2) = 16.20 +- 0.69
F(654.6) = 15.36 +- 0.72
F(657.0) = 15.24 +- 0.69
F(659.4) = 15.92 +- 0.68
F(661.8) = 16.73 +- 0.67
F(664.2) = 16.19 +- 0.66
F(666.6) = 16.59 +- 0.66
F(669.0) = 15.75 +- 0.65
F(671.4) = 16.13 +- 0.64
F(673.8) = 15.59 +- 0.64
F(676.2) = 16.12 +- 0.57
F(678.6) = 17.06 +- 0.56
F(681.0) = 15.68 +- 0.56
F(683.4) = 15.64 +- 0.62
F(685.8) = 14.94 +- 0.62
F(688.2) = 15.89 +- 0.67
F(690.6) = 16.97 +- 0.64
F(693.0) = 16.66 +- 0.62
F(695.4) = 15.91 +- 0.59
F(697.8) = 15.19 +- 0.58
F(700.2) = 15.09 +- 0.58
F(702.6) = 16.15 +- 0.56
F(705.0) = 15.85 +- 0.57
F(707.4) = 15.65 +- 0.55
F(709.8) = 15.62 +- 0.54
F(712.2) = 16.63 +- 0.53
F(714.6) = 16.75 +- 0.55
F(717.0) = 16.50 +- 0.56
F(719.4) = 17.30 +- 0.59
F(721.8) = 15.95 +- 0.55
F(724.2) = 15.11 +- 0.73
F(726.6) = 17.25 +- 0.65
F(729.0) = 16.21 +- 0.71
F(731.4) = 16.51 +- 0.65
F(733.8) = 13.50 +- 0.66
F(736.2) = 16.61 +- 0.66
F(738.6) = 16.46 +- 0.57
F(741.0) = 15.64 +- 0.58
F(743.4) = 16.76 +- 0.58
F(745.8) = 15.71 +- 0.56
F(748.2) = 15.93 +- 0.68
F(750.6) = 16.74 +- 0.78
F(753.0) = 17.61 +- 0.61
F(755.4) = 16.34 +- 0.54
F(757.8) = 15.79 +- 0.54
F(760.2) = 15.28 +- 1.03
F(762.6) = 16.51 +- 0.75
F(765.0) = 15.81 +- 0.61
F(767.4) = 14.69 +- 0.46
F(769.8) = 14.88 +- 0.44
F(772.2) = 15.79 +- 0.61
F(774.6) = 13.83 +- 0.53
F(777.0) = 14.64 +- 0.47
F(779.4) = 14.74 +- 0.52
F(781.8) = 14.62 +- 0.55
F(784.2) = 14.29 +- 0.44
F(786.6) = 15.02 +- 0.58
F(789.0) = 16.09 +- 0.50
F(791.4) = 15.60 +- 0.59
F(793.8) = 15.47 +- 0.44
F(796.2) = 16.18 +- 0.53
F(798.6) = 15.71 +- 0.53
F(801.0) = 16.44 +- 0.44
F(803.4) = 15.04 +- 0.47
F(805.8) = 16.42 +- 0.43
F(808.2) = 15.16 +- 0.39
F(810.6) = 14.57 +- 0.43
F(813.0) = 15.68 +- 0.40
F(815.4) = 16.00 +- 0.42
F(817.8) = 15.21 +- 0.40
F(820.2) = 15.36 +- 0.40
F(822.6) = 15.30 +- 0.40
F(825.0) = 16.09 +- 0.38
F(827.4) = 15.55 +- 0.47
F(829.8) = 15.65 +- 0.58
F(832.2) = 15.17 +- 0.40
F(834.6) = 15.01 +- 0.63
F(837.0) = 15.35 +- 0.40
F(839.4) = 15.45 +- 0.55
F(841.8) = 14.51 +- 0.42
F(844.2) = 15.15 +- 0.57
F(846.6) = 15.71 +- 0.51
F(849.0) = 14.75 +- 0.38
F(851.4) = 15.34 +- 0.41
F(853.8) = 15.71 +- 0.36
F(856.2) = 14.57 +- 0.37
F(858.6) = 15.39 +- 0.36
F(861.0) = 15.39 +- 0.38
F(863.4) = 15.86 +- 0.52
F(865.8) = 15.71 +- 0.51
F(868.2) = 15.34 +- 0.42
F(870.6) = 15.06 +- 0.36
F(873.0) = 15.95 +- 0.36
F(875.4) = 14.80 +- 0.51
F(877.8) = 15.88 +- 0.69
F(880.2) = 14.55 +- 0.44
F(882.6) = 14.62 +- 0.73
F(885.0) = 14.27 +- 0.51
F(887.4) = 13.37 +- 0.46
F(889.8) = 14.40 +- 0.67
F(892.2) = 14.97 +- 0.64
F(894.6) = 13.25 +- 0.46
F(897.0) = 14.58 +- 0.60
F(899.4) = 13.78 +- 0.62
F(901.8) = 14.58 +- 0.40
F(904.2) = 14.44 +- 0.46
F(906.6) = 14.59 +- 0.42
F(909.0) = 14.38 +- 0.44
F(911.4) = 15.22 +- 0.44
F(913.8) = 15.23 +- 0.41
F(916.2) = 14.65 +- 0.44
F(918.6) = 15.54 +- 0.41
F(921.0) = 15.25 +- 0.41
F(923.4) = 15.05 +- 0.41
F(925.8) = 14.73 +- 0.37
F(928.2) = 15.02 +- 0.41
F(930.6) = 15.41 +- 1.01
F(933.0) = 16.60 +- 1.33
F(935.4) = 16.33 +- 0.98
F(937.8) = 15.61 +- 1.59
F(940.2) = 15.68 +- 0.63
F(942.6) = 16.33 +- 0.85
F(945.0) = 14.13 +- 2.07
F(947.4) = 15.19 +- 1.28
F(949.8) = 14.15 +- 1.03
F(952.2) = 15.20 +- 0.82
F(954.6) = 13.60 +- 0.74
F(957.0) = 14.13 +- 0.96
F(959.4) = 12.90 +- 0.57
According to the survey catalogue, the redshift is 0.245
